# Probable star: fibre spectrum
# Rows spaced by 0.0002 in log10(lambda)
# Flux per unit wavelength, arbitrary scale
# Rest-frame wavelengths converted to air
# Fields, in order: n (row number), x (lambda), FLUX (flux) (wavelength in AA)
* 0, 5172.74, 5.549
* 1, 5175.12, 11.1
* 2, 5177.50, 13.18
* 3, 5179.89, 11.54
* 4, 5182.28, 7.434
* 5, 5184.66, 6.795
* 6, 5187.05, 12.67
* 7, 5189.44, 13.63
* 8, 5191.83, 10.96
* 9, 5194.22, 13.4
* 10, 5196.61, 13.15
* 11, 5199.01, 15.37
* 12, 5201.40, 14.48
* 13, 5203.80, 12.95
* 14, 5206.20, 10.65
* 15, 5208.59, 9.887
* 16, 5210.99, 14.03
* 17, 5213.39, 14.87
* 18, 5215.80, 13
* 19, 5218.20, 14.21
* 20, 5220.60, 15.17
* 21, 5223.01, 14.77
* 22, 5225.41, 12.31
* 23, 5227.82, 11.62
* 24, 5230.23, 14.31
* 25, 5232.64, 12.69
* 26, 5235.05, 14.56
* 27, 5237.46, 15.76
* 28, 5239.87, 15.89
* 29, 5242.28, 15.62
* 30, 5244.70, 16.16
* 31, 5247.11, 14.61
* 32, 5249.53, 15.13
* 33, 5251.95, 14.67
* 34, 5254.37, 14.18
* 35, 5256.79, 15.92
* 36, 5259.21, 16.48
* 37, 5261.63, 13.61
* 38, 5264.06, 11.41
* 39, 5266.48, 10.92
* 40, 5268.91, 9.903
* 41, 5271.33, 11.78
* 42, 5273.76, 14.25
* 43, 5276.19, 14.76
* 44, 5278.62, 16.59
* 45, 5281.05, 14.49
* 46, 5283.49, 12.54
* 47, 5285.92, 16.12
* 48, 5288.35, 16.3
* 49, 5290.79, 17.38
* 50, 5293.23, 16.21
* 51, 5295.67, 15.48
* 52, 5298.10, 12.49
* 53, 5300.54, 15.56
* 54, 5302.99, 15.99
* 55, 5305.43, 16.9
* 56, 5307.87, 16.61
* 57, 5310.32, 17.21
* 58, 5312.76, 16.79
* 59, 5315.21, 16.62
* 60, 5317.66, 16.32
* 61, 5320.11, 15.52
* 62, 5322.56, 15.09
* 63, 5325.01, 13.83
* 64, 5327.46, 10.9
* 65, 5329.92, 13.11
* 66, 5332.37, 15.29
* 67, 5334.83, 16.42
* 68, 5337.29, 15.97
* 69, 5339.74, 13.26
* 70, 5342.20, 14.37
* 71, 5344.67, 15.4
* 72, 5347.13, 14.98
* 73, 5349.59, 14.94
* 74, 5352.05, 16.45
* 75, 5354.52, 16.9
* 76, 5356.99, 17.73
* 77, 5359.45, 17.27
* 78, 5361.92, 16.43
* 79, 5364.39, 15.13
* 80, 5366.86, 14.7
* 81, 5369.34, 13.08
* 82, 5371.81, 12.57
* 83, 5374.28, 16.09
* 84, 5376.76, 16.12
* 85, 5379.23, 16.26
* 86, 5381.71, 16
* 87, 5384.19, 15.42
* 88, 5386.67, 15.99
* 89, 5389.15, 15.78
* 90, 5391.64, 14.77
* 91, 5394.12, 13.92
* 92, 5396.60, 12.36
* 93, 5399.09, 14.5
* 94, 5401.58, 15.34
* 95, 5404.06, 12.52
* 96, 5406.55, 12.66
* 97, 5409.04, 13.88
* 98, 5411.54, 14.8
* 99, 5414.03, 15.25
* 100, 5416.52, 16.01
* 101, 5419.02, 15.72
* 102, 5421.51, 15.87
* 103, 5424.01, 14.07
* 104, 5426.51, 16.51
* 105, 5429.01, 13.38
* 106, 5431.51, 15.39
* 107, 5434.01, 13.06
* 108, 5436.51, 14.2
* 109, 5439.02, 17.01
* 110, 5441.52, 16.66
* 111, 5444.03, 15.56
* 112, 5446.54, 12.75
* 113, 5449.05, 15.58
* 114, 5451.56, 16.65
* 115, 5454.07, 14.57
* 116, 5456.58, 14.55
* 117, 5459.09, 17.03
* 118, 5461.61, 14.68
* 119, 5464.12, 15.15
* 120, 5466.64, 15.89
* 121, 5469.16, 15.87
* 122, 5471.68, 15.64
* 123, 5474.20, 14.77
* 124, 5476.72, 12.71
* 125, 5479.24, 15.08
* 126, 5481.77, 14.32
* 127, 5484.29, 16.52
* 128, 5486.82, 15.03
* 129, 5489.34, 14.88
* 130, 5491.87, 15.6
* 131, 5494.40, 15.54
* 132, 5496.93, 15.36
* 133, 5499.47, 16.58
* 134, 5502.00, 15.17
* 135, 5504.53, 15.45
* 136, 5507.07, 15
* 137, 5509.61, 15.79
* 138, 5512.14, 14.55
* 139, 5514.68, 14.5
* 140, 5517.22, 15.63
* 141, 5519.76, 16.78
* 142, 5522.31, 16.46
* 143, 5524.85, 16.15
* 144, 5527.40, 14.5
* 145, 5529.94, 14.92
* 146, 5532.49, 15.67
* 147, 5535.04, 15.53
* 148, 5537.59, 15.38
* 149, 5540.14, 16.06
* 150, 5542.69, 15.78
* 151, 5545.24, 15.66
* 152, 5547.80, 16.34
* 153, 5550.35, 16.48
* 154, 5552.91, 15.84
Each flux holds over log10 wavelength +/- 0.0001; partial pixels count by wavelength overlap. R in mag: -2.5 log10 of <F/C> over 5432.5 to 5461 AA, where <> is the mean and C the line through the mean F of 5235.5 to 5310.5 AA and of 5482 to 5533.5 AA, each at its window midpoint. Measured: 0.01 mag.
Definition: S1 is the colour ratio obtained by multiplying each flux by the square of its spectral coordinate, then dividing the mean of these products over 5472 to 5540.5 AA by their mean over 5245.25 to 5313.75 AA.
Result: 1.13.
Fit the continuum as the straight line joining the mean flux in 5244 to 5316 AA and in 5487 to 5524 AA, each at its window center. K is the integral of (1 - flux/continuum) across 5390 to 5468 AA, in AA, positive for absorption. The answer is 2.28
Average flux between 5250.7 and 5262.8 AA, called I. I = 15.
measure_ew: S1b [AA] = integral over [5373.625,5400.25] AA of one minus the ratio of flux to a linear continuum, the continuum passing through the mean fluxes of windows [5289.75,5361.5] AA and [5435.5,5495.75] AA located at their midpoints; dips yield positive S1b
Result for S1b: 0.4 AA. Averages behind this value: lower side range 15.6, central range 15.2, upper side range 15.3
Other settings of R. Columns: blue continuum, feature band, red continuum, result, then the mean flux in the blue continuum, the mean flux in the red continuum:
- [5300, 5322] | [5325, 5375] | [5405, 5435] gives 0.05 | 16.4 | 14.7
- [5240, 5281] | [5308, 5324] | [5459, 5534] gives -0.13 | 14.2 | 15.3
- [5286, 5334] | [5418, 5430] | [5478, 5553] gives 0.03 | 15.5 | 15.5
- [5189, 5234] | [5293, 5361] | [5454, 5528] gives -0.10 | 13.2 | 15.3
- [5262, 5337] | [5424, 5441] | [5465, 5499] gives 0.01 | 14.8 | 15.2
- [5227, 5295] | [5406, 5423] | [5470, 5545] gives 0.00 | 14.4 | 15.4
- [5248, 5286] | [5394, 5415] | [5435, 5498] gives 0.07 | 13.9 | 15.3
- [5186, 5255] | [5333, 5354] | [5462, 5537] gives -0.06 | 13.8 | 15.3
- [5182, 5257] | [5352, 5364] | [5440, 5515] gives -0.17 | 13.5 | 15.3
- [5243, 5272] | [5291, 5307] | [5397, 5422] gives -0.12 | 13.8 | 14.5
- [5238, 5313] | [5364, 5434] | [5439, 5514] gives 0.03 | 14.9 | 15.3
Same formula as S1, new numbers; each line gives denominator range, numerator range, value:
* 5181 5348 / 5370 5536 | 1.14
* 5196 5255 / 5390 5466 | 1.14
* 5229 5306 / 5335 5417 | 1.07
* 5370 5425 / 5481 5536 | 1.09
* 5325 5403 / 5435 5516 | 1.06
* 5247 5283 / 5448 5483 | 1.18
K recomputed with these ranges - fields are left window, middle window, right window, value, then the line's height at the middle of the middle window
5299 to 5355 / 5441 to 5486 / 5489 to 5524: 0.9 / 15.5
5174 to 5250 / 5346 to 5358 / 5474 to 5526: -1.6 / 14.2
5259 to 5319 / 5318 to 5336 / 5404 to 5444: 0.6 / 14.9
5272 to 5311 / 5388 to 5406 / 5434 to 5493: 1.4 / 15.3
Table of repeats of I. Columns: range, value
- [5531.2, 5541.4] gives 15.7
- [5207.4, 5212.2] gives 12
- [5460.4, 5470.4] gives 15.4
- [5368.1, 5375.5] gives 13.9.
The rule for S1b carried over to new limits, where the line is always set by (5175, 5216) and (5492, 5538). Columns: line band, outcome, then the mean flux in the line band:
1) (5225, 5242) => -2.0 AA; 14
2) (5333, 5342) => -1.0 AA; 15.1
